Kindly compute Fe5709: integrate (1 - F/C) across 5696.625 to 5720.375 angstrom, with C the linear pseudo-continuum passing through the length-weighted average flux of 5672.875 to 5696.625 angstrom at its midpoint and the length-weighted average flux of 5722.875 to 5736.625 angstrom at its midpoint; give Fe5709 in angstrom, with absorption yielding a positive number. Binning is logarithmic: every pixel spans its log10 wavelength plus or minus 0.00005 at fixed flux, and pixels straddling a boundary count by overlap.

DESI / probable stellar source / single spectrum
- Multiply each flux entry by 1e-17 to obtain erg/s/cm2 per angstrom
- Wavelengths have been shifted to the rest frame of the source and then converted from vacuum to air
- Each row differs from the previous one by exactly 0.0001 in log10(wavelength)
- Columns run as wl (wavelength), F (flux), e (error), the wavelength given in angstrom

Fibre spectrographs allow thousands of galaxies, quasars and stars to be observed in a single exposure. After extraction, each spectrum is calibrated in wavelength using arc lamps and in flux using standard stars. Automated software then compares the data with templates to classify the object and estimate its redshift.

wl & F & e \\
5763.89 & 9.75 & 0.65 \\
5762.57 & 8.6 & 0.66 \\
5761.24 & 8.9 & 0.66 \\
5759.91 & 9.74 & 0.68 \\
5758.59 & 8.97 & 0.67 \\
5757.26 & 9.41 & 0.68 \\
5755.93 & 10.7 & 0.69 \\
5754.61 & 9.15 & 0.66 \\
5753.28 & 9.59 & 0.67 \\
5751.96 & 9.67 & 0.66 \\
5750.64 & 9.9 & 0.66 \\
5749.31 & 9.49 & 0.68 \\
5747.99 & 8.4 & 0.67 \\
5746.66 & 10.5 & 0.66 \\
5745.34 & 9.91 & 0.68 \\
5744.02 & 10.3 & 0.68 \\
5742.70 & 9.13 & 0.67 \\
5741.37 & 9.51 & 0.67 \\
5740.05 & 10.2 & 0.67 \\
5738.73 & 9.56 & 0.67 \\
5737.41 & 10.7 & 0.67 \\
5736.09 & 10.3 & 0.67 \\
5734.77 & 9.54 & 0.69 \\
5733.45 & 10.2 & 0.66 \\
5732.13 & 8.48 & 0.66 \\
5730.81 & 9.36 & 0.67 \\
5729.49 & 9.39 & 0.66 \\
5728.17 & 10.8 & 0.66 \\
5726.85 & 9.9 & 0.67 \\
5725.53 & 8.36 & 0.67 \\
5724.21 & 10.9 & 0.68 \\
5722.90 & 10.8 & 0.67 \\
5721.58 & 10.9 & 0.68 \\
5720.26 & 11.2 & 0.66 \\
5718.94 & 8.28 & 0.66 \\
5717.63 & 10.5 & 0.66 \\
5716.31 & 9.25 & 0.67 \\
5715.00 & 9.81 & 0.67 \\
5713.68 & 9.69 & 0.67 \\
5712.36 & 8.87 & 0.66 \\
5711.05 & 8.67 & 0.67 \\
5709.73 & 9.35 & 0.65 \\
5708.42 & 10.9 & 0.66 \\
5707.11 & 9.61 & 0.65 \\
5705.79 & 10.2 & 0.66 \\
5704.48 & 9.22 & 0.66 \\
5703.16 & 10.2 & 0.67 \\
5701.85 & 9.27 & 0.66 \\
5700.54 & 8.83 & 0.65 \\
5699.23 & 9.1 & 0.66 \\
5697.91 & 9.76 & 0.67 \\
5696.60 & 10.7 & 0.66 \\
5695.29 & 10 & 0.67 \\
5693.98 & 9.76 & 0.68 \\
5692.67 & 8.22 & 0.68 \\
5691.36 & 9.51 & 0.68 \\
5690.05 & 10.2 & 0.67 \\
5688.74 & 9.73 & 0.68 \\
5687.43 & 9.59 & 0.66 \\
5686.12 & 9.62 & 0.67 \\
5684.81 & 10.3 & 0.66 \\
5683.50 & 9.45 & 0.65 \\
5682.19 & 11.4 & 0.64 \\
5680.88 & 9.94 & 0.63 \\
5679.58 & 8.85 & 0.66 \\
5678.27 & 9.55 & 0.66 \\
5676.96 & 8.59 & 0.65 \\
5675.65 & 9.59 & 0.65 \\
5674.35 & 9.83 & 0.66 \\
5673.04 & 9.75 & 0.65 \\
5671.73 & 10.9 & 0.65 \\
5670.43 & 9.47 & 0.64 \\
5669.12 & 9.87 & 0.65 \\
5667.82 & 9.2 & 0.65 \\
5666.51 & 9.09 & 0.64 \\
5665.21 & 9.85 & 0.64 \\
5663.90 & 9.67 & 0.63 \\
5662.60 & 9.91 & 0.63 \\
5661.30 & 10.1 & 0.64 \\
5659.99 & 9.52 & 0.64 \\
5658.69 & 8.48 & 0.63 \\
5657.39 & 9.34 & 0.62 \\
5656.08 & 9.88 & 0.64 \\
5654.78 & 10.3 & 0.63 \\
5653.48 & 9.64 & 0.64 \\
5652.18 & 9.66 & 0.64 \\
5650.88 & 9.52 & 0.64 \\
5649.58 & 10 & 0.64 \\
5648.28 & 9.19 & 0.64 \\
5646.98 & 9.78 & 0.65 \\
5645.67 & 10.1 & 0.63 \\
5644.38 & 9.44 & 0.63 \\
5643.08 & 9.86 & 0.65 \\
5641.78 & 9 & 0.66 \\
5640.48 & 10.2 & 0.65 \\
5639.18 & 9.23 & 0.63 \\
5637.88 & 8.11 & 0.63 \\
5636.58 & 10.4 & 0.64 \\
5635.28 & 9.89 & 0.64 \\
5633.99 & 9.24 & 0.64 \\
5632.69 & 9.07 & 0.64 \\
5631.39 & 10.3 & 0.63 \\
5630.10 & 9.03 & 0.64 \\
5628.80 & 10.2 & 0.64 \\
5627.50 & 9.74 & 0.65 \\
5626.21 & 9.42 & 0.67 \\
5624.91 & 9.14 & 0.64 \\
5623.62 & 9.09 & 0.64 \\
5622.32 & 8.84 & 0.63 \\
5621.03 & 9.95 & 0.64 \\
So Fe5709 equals 0.4 angstrom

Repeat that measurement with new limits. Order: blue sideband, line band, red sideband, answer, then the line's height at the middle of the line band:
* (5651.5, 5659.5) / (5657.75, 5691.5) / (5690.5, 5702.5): -0.61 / 9.52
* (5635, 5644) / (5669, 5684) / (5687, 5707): -0.30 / 9.58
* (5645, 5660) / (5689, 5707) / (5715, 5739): 0.35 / 9.8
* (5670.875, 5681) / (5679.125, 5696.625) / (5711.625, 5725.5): -0.15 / 9.7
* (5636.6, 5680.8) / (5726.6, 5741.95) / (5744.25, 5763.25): -0.48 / 9.53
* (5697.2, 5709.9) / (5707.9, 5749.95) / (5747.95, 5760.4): -0.76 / 9.61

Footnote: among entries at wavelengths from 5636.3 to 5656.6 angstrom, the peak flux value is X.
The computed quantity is 10.4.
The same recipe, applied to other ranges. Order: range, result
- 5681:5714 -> 11.4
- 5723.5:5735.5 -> 10.9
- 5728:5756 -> 10.8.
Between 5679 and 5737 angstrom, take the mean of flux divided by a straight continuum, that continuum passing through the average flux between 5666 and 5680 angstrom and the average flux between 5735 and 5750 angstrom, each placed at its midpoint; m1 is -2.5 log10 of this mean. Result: -0.01 mag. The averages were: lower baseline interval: 9.53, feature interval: 9.75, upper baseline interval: 9.81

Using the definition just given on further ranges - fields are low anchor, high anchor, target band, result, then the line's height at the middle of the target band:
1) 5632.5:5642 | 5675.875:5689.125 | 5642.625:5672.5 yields -0.02 mag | 9.54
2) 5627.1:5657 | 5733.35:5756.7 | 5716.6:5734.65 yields -0.01 mag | 9.78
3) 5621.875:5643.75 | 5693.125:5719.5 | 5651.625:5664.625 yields -0.02 mag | 9.51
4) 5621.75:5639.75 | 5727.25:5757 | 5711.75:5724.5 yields -0.03 mag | 9.68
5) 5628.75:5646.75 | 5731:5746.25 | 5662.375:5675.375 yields -0.01 mag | 9.63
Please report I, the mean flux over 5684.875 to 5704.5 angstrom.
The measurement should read 9.61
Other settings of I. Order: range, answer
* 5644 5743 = 9.72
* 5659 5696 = 9.69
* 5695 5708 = 9.7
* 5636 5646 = 9.52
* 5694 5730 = 9.8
